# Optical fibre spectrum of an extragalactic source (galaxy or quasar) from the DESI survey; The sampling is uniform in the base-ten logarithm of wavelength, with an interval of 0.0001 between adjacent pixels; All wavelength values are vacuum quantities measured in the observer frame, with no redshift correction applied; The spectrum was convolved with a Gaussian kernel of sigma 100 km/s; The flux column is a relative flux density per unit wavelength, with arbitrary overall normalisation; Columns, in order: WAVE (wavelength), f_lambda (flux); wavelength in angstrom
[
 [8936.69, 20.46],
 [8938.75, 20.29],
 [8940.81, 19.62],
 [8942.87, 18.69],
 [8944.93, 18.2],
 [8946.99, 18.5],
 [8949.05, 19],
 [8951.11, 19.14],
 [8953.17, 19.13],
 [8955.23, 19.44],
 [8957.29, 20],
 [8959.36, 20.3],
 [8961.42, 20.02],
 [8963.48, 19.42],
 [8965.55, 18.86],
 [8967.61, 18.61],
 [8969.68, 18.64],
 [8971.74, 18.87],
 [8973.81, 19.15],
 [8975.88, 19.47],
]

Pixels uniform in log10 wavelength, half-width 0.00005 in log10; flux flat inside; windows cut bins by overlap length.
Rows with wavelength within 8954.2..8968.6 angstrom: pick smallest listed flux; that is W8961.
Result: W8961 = 18.61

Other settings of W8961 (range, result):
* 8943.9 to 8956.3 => 18.2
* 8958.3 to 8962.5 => 20.02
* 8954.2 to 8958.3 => 19.44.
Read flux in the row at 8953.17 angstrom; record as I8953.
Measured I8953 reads 19.13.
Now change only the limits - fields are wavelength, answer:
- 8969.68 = 18.64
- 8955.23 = 19.44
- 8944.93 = 18.2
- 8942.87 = 18.69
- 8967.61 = 18.61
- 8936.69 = 20.46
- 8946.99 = 18.5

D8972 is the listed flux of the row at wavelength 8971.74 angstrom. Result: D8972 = 18.87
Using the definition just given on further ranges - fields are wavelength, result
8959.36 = 20.3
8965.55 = 18.86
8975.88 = 19.47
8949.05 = 19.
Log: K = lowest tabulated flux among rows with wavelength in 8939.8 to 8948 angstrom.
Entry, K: 18.2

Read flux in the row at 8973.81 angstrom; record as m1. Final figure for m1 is 19.15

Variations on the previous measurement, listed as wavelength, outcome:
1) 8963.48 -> 19.42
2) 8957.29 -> 20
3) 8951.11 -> 19.14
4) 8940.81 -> 19.62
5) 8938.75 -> 20.29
